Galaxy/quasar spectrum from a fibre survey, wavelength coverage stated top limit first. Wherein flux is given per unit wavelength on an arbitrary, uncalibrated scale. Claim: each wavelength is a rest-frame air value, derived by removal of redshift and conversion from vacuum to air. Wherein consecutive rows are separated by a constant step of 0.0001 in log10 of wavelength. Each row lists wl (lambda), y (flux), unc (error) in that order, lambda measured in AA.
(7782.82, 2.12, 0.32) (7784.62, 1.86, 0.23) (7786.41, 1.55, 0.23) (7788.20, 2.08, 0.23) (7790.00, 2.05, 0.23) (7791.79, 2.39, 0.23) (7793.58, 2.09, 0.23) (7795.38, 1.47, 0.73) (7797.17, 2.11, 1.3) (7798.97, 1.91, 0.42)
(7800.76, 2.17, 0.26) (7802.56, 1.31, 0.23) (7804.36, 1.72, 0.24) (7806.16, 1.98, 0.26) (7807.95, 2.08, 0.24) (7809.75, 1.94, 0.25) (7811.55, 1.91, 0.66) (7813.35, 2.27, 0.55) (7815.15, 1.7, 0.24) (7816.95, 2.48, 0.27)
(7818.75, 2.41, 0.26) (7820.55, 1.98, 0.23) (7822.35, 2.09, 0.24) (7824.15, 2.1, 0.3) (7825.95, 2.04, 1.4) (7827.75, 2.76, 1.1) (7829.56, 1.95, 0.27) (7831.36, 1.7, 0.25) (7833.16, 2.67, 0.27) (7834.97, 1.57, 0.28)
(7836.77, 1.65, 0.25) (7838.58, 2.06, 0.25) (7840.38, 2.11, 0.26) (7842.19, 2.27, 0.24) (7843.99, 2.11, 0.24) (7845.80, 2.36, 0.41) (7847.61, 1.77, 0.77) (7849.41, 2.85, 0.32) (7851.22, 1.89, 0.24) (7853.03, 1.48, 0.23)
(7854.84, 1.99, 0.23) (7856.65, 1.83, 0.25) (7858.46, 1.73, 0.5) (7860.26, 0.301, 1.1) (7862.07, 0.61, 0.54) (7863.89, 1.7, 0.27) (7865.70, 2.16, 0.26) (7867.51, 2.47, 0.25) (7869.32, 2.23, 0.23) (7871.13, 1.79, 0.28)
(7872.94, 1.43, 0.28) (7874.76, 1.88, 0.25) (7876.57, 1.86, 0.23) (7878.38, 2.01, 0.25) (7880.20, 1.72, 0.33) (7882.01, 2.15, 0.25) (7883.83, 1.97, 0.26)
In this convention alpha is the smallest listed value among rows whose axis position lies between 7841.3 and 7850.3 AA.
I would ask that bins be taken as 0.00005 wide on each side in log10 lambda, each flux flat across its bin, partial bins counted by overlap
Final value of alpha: 1.77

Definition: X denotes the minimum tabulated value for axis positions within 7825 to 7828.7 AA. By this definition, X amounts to 2.04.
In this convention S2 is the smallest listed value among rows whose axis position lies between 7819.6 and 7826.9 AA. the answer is 1.98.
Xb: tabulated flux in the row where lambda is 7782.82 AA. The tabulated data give 2.12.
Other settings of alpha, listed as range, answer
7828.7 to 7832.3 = 1.7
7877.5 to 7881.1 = 1.72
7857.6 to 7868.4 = 0.301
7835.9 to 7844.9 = 1.65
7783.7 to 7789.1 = 1.55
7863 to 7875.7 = 1.43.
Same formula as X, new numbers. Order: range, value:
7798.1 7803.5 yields 1.31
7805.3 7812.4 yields 1.91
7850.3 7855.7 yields 1.48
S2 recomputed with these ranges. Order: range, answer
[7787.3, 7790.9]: 2.05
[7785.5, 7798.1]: 1.47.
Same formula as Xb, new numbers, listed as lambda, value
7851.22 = 1.89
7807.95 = 2.08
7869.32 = 2.23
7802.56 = 1.31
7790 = 2.05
